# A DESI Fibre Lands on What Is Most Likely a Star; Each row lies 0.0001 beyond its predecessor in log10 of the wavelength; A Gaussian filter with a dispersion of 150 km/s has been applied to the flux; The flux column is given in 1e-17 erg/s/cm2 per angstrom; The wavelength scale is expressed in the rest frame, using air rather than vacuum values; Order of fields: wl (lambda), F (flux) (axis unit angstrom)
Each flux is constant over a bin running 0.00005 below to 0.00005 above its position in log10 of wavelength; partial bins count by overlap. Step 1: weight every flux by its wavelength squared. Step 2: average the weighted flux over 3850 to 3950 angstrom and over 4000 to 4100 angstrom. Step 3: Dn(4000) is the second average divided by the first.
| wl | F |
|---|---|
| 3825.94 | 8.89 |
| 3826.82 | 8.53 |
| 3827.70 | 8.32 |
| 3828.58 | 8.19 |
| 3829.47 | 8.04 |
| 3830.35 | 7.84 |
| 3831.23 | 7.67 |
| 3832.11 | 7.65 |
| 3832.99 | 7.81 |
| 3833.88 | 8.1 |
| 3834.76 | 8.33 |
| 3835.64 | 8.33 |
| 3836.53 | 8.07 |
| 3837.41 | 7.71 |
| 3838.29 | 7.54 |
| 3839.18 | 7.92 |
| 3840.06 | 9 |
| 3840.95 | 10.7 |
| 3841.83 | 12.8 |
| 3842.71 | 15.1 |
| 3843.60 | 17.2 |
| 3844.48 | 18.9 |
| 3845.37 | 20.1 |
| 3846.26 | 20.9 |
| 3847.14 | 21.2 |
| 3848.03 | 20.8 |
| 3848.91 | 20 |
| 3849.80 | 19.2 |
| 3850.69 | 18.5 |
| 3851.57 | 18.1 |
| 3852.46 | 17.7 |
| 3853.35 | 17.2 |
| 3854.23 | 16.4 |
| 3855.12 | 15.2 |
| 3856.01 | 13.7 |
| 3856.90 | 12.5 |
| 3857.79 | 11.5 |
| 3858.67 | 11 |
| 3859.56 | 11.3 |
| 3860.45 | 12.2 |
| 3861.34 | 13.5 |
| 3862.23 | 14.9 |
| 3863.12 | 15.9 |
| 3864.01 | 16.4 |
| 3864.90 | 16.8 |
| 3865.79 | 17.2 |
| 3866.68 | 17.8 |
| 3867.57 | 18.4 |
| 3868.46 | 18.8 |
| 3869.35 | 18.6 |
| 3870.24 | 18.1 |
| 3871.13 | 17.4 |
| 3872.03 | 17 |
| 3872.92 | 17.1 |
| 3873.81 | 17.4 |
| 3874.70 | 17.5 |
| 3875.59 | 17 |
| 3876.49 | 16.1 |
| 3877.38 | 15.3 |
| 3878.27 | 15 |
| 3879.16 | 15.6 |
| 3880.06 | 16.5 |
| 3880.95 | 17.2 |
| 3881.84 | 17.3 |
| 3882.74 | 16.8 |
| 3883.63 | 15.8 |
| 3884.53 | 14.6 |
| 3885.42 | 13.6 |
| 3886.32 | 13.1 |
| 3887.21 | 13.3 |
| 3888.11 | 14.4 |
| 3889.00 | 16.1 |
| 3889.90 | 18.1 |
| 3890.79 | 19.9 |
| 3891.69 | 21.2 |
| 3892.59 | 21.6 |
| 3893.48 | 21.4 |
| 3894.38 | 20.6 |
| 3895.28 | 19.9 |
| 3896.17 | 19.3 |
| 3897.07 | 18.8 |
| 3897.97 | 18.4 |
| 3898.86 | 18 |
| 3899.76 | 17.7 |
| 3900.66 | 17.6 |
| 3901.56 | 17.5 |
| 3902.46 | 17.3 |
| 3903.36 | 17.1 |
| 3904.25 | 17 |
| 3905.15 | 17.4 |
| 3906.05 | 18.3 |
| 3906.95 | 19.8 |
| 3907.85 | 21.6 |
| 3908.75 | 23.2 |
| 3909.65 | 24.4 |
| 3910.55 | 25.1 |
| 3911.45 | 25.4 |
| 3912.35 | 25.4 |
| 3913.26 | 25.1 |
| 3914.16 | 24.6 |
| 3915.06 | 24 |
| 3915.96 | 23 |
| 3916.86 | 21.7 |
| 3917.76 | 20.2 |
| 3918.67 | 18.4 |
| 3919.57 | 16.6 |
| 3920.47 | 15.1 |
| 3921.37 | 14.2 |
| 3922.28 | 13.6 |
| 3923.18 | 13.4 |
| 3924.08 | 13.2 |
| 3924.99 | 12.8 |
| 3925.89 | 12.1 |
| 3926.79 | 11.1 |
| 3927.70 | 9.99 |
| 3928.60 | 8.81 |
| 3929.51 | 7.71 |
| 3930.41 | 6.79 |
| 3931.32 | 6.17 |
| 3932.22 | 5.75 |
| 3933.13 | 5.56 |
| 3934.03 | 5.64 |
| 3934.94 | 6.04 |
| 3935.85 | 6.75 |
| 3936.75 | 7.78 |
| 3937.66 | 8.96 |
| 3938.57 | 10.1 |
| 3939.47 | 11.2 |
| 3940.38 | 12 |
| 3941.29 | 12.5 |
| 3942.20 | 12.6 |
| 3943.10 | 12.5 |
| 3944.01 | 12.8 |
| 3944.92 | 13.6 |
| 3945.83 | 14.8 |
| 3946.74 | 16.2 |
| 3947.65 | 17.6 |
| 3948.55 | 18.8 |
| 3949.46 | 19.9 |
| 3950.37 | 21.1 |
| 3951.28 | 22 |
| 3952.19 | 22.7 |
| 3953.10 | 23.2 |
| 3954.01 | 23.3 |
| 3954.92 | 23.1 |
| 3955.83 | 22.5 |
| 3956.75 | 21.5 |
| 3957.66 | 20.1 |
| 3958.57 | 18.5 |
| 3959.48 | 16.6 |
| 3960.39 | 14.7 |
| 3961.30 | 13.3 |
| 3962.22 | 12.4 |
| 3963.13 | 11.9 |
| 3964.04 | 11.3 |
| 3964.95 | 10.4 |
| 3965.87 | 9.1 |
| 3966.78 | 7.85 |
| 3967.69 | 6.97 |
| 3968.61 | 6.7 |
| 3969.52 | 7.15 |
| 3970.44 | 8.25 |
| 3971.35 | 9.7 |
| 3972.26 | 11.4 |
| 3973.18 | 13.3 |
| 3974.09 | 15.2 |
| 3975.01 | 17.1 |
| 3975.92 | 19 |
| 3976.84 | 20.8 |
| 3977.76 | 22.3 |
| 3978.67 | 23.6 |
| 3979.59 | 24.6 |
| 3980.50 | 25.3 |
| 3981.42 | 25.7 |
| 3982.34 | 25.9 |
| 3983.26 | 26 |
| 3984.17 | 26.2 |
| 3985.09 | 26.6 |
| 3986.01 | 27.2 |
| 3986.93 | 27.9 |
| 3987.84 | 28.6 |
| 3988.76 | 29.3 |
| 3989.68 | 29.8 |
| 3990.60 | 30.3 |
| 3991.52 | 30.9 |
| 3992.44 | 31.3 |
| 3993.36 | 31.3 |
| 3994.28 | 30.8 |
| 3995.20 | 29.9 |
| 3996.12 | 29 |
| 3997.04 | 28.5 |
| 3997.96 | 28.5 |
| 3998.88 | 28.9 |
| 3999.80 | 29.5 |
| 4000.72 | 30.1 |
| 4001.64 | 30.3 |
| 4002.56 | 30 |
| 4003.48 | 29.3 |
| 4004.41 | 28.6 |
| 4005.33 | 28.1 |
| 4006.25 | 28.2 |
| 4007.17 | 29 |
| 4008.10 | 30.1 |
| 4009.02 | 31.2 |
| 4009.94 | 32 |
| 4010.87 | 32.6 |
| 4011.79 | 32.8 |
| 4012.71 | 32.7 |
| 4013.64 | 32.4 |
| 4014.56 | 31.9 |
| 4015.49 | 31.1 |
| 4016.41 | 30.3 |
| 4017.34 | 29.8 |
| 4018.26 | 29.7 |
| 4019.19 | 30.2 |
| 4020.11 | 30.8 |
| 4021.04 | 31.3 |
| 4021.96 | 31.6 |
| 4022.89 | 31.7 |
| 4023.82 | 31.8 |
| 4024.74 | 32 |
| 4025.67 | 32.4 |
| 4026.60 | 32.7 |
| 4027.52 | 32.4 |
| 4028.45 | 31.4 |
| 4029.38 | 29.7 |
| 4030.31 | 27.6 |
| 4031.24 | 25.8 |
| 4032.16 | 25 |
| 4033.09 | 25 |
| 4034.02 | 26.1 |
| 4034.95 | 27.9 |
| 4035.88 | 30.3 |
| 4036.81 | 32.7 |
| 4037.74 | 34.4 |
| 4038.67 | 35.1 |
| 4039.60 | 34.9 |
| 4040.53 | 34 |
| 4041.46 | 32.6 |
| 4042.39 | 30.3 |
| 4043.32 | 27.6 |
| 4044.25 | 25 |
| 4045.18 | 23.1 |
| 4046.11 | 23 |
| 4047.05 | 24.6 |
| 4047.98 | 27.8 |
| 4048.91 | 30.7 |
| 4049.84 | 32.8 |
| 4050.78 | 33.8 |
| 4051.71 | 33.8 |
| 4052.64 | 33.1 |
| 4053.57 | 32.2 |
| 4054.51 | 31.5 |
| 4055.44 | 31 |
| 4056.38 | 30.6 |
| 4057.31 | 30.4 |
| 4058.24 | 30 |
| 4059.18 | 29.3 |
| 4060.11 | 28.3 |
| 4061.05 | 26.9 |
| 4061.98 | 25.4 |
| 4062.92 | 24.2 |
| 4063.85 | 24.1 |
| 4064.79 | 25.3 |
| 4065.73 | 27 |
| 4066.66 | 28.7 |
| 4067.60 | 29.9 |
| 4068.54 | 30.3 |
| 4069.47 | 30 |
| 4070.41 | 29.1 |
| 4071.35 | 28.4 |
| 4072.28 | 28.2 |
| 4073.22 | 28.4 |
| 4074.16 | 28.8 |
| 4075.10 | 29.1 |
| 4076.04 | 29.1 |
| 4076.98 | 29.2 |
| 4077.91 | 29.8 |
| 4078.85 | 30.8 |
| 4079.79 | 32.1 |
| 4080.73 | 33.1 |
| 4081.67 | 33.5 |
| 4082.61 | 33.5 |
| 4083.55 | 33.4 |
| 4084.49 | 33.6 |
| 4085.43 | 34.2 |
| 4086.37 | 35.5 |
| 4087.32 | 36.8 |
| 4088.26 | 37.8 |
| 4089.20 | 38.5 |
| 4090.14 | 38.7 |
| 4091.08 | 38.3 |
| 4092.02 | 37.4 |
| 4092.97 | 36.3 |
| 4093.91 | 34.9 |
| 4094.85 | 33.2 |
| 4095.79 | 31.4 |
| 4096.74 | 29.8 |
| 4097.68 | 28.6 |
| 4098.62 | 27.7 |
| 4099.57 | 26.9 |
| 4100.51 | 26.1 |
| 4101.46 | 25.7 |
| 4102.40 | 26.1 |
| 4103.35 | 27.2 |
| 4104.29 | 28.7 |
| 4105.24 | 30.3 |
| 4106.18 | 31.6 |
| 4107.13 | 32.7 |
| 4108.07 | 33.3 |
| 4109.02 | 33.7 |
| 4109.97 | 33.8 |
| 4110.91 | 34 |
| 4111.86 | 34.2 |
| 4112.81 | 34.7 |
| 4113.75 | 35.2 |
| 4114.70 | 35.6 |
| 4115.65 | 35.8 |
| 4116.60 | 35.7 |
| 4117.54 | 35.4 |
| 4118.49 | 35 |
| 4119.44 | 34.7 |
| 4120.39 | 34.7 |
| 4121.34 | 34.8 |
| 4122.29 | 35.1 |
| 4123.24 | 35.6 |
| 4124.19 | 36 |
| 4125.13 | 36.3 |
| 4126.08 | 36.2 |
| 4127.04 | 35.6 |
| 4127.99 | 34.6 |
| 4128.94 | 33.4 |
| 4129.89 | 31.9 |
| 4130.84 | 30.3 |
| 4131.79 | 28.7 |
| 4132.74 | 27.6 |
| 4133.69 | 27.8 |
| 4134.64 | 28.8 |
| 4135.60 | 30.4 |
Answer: 2.1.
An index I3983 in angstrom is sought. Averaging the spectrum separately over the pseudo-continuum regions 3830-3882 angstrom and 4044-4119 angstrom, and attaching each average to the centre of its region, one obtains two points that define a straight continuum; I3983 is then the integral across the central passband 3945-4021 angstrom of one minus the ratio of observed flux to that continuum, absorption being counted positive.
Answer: 2.6 angstrom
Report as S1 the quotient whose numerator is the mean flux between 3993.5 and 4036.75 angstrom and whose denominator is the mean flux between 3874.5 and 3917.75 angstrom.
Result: 1.6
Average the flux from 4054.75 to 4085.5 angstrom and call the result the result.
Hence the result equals 29.5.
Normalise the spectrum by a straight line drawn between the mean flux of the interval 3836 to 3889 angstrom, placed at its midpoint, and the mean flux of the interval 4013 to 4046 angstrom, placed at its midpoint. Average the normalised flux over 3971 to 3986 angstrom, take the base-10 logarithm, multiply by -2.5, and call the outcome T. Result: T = 0.22 mag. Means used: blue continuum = 15.5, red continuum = 30.2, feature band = 21.1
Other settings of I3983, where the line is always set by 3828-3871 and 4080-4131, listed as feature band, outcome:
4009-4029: -3.50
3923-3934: 5.92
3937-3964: 6.60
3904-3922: -2.11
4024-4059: -1.85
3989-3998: -1.85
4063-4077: 1.16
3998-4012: -2.23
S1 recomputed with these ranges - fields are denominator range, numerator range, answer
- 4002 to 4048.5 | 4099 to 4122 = 1.08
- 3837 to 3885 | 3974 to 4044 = 1.84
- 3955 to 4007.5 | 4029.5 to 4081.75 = 1.33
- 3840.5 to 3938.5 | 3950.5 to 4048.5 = 1.56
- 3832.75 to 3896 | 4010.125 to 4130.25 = 2.00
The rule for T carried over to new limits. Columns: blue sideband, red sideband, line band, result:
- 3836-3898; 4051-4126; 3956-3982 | 0.46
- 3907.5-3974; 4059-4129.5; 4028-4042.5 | -0.19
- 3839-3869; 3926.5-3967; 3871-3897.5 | -0.14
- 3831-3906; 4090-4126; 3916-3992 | 0.34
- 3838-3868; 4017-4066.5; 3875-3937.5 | 0.18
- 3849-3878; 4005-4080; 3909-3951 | 0.39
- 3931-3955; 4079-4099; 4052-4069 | 0.05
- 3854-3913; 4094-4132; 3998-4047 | -0.14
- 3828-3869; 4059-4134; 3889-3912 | -0.13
